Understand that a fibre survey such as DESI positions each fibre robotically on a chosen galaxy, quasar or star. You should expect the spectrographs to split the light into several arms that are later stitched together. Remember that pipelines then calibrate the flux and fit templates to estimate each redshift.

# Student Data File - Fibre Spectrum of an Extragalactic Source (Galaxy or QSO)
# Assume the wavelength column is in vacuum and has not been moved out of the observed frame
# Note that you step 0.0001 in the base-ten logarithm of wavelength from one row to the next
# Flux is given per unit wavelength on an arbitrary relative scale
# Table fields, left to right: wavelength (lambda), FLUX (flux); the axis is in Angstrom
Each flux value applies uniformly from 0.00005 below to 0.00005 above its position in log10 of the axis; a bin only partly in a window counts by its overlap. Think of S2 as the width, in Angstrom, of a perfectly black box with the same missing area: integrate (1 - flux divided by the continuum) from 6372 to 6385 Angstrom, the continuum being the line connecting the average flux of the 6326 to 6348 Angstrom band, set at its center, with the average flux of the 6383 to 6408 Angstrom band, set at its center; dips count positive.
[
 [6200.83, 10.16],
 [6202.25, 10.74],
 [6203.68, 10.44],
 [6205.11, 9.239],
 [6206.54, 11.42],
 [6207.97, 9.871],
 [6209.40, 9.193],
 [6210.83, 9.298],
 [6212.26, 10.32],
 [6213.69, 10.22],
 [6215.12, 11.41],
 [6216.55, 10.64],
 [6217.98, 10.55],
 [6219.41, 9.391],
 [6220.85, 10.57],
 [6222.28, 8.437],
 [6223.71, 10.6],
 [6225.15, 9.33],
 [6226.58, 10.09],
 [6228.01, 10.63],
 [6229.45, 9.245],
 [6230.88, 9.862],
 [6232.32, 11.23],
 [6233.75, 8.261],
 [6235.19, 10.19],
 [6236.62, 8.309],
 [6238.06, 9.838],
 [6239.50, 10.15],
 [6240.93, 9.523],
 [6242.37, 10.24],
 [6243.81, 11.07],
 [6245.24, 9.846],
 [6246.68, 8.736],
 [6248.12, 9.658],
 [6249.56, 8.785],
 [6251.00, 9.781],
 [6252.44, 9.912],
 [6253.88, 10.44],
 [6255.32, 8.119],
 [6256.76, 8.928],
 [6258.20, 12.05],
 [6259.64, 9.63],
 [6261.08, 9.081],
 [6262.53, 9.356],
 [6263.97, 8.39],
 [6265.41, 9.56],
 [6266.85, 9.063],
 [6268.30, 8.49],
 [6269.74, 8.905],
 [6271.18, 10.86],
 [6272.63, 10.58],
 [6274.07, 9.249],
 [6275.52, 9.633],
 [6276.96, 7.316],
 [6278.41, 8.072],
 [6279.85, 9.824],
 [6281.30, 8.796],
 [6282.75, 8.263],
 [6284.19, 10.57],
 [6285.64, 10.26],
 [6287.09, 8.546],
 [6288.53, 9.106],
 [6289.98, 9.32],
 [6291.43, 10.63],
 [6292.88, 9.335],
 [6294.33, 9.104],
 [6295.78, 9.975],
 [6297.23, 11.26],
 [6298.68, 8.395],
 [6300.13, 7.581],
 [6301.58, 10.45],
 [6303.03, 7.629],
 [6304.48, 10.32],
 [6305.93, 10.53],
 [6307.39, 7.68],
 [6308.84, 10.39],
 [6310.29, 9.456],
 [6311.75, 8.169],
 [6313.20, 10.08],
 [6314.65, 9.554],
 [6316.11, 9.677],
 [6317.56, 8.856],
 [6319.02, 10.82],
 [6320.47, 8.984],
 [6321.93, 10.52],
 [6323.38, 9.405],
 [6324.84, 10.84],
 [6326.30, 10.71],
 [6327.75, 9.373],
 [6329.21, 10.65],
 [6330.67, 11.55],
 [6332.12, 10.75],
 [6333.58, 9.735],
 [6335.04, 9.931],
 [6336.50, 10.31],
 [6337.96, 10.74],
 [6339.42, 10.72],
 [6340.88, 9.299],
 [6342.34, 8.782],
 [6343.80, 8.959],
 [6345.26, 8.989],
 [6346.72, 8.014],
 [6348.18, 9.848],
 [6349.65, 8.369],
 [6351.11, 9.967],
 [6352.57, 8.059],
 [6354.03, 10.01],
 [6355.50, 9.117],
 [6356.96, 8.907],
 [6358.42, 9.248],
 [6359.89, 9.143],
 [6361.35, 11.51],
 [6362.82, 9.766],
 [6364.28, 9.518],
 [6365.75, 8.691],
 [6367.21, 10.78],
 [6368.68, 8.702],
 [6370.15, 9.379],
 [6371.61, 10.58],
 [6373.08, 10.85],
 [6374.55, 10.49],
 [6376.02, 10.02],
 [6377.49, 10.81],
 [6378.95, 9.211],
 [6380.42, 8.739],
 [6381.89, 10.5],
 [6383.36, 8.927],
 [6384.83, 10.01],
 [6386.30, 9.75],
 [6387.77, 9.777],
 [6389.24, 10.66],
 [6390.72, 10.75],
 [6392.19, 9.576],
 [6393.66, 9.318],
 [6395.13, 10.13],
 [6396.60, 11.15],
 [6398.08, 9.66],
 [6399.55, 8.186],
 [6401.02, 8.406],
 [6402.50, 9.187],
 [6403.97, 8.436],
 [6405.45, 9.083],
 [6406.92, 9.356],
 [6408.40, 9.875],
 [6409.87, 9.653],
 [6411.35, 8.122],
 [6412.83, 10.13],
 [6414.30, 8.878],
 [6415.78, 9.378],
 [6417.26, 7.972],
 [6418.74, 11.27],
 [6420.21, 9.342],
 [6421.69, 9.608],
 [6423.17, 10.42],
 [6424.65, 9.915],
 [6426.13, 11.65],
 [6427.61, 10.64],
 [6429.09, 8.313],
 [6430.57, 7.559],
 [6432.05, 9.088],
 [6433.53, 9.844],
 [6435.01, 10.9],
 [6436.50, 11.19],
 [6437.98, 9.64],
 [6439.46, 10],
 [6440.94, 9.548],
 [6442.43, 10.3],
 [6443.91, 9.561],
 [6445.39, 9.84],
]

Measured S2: -0.4 Angstrom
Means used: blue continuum 9.89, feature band 9.96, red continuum 9.56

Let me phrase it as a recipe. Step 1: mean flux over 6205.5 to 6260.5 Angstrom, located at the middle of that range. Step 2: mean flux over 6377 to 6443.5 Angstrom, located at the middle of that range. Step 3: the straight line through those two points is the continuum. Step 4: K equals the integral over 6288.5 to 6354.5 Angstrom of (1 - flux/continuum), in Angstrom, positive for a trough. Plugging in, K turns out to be 0.95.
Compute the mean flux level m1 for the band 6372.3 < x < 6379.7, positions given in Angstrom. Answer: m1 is 10.3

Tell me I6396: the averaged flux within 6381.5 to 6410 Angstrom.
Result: 9.61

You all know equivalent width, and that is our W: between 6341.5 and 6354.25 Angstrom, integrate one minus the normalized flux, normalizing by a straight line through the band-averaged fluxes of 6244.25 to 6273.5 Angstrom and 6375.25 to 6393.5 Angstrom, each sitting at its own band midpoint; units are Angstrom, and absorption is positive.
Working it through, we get 1.1 Angstrom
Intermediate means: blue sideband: 9.52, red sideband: 9.88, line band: 8.96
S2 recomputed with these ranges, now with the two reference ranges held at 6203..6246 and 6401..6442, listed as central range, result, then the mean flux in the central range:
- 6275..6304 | 1.9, 9.21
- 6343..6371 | 1.1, 9.32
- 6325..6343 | -0.9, 10.2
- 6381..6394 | -0.4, 9.92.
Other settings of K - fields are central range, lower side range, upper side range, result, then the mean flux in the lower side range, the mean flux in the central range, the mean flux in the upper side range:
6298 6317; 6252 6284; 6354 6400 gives 0.5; 9.31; 9.22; 9.81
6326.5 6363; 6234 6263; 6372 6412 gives -0.1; 9.66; 9.68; 9.66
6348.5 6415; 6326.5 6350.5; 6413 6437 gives 1.2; 9.77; 9.59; 9.74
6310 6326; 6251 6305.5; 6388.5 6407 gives -0.4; 9.39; 9.7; 9.54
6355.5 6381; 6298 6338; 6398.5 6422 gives -0.9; 9.74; 9.77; 9.18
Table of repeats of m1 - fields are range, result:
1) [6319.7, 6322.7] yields 9.78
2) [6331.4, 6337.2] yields 10.2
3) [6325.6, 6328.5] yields 10.1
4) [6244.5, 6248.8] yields 9.43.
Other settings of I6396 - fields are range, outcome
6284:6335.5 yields 9.72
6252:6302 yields 9.39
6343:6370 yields 9.31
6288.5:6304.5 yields 9.4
